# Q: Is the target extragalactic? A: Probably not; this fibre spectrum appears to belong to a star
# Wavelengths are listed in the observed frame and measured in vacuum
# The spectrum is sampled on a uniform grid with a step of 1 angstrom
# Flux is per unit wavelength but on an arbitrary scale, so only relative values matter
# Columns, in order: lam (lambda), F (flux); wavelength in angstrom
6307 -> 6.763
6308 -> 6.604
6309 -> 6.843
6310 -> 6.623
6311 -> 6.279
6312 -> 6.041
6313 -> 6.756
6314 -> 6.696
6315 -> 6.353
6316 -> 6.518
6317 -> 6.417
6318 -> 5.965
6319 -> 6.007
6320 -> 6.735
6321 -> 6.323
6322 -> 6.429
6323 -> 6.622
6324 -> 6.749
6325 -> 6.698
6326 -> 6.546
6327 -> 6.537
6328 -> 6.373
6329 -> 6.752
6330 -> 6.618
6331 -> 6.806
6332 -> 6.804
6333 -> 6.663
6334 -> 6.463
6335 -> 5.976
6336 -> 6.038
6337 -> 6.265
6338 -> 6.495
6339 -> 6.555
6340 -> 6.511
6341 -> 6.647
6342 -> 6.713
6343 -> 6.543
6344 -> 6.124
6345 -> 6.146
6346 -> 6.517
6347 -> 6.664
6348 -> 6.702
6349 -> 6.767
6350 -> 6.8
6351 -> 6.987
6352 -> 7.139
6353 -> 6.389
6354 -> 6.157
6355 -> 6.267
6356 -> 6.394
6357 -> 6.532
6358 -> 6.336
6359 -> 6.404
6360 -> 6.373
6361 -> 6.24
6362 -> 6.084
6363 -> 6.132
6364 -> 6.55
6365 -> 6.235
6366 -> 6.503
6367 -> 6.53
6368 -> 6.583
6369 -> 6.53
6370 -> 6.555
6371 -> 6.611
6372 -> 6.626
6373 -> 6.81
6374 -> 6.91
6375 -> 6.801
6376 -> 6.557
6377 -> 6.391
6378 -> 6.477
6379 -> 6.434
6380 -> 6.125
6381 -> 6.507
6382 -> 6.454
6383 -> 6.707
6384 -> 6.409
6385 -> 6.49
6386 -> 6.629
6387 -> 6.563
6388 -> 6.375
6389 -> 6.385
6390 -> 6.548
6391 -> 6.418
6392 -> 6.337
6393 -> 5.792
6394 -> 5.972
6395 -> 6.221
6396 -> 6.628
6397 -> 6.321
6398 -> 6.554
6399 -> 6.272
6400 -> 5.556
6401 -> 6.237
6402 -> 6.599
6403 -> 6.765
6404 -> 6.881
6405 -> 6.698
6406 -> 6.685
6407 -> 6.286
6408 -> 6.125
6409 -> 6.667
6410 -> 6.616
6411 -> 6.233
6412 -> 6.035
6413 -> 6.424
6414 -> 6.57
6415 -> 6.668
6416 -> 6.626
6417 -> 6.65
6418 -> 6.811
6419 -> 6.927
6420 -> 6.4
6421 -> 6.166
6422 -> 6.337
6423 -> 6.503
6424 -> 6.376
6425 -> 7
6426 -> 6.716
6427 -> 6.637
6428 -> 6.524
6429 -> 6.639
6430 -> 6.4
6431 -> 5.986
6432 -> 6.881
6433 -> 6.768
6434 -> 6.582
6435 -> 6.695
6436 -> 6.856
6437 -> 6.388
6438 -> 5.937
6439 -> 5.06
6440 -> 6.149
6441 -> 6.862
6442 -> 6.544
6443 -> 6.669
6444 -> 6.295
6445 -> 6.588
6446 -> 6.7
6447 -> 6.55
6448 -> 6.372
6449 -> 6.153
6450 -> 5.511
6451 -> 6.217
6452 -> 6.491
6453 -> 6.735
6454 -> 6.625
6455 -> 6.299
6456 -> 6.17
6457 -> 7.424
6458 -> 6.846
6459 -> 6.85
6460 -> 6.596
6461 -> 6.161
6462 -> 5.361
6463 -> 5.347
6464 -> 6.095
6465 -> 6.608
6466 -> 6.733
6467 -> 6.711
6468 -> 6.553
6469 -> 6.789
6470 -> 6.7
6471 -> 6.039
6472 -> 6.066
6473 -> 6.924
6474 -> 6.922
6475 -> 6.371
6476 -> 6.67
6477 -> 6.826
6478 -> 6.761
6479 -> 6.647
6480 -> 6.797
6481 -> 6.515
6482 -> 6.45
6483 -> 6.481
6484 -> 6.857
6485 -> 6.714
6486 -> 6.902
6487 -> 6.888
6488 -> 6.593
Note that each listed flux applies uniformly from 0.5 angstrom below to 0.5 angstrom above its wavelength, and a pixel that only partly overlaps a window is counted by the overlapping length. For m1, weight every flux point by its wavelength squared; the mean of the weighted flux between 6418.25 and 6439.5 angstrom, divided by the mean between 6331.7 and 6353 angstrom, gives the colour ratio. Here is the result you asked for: 1.02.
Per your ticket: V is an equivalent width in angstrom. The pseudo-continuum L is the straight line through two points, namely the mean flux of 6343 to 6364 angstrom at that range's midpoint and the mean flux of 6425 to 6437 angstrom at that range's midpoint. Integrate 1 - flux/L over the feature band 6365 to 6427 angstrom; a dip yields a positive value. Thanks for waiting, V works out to 0.58 angstrom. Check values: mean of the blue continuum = 6.46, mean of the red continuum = 6.61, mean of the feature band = 6.48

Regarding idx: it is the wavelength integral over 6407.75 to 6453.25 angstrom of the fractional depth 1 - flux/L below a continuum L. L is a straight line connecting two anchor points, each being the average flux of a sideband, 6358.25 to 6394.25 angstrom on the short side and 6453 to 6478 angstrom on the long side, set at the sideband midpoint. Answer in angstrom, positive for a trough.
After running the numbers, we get 0.1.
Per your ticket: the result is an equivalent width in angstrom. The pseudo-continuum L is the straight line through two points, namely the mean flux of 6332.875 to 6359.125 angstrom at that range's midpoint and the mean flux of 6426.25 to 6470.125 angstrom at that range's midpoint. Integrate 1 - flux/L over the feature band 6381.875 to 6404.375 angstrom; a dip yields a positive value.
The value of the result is 0.2 angstrom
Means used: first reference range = 6.49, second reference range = 6.43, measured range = 6.39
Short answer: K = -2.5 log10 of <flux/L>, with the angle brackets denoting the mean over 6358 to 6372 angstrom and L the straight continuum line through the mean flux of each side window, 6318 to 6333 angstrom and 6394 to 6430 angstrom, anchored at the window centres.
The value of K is 0.02 mag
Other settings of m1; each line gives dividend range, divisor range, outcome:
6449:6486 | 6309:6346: 1.05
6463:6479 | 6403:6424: 1.02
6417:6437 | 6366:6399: 1.03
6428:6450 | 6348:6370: 1.01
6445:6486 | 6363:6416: 1.03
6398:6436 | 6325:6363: 1.03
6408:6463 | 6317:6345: 1.03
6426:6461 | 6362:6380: 1.02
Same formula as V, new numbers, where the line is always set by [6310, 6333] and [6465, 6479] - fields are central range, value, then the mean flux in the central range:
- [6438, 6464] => 1.08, 6.33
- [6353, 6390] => 0.46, 6.46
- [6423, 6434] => 0.00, 6.59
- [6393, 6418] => 0.56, 6.42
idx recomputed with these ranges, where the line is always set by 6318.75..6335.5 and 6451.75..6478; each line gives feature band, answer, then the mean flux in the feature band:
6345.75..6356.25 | -0.1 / 6.62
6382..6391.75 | 0.0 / 6.5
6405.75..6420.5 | 0.0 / 6.51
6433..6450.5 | 0.4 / 6.36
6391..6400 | 0.4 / 6.23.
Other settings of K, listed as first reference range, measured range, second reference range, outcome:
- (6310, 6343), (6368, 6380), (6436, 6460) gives -0.02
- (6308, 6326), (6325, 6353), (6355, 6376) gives -0.01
